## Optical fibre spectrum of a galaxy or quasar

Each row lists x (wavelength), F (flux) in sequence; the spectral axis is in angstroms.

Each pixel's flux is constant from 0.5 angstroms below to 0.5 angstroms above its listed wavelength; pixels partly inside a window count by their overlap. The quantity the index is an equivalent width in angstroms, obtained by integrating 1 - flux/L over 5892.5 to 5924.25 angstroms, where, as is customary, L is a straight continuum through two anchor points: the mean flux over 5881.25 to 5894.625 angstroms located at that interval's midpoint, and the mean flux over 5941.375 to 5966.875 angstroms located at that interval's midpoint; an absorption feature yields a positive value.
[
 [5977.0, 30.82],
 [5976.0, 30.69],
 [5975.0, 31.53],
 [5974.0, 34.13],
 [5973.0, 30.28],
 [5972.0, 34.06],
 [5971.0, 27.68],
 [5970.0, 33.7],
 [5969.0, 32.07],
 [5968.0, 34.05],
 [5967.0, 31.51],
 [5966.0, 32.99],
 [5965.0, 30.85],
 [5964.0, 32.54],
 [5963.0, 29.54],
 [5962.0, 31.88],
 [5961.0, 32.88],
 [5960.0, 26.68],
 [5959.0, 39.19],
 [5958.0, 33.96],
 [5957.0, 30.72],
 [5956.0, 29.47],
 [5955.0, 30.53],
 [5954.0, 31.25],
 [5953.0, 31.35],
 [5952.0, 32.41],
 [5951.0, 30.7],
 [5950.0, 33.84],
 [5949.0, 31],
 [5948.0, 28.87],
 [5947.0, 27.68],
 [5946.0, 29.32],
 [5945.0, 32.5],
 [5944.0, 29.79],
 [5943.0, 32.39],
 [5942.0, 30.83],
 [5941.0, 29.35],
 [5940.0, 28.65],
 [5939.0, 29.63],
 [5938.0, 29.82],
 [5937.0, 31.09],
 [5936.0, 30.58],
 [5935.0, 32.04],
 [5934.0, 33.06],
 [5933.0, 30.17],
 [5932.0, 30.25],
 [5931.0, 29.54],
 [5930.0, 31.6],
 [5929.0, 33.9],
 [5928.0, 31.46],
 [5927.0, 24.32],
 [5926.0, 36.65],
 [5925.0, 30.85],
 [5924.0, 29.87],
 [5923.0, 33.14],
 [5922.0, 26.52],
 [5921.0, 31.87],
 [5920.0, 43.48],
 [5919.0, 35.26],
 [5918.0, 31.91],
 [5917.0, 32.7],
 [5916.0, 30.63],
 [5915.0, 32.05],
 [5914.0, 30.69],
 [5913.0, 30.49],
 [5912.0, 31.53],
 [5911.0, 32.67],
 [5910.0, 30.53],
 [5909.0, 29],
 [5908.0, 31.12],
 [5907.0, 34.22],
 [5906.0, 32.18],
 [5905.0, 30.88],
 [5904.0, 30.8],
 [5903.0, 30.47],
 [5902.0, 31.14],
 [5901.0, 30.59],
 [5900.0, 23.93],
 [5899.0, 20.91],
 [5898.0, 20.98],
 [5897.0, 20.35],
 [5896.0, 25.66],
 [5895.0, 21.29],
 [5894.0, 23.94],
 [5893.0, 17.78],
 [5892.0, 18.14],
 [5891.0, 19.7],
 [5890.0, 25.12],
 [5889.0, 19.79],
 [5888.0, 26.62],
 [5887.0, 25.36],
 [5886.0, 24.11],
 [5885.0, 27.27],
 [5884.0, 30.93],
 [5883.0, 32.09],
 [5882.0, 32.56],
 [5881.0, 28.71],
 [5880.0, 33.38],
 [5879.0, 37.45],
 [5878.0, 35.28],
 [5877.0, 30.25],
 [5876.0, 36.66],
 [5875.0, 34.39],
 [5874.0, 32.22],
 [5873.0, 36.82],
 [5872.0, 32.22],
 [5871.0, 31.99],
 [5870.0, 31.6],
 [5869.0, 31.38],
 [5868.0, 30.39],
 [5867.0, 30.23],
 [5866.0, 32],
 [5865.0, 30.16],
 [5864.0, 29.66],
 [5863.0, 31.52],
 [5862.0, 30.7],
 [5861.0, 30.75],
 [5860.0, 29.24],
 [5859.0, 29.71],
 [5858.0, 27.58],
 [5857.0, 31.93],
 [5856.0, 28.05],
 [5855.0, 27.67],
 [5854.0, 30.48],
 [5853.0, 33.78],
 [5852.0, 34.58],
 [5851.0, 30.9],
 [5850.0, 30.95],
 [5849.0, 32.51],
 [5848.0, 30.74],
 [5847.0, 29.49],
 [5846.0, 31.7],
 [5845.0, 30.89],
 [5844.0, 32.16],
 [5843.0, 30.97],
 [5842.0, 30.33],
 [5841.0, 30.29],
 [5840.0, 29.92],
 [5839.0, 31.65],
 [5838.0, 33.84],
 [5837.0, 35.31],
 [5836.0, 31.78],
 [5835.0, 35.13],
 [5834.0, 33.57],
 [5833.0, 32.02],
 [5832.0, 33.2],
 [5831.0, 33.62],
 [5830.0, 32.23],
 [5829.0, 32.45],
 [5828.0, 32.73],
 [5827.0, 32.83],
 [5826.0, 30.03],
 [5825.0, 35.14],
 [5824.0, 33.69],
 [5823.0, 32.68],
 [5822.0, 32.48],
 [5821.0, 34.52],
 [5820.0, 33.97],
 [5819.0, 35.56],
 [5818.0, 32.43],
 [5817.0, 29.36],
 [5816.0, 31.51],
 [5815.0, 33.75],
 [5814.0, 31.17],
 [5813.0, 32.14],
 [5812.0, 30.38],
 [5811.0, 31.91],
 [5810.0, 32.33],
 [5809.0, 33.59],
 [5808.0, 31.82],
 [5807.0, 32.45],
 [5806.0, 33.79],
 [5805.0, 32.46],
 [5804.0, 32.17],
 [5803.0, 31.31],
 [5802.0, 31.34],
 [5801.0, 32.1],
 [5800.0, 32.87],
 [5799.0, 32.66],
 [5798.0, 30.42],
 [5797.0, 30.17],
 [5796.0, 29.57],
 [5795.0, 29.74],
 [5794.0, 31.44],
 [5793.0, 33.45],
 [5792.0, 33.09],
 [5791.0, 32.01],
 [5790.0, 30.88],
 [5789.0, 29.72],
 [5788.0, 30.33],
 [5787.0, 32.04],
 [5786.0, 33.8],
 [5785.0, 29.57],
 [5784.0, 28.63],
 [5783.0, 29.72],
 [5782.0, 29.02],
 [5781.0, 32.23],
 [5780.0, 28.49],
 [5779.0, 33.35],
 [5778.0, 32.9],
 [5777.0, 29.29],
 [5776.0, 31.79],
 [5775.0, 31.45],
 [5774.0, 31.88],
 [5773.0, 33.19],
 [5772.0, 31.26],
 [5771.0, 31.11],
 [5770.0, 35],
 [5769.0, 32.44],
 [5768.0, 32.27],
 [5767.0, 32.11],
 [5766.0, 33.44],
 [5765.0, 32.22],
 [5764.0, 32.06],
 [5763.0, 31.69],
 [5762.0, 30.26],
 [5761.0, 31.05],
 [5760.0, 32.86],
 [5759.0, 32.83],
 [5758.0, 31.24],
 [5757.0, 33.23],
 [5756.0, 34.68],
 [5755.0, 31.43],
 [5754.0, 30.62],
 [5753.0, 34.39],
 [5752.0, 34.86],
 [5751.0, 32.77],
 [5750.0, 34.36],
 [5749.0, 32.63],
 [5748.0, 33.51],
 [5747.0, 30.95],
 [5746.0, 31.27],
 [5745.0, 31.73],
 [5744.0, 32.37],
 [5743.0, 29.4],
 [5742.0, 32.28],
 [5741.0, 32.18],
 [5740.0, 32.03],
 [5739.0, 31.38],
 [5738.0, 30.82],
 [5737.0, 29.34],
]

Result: -2.8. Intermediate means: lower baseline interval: 24.9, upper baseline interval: 31.3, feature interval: 29.3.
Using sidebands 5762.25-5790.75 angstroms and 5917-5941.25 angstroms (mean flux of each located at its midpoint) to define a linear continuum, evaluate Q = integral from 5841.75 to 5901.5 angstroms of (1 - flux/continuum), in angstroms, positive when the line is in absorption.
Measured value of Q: 4.5 angstroms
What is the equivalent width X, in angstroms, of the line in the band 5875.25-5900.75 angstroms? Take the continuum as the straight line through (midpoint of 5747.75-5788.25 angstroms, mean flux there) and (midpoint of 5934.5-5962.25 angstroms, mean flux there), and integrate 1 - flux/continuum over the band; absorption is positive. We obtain 4.0 angstroms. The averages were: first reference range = 32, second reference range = 31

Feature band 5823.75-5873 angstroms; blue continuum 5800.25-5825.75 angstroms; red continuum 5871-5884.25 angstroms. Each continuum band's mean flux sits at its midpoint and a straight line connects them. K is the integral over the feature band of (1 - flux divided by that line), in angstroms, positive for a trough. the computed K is 2.0 angstroms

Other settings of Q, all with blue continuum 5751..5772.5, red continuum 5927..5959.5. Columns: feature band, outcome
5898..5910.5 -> 0.8 angstroms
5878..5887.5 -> 0.3 angstroms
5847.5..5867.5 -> 0.7 angstroms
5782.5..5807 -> 0.6 angstroms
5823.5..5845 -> -0.4 angstroms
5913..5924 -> -0.5 angstroms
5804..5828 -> -0.4 angstroms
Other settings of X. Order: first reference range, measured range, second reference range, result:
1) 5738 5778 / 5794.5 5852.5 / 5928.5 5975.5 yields -0.5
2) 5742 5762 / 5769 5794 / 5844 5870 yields 0.4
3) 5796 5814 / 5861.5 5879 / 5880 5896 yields -3.8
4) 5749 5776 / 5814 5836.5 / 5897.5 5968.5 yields -0.7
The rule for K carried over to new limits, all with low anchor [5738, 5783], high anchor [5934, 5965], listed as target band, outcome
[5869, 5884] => -0.81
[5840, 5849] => 0.21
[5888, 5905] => 3.93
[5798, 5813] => -0.17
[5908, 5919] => -0.06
